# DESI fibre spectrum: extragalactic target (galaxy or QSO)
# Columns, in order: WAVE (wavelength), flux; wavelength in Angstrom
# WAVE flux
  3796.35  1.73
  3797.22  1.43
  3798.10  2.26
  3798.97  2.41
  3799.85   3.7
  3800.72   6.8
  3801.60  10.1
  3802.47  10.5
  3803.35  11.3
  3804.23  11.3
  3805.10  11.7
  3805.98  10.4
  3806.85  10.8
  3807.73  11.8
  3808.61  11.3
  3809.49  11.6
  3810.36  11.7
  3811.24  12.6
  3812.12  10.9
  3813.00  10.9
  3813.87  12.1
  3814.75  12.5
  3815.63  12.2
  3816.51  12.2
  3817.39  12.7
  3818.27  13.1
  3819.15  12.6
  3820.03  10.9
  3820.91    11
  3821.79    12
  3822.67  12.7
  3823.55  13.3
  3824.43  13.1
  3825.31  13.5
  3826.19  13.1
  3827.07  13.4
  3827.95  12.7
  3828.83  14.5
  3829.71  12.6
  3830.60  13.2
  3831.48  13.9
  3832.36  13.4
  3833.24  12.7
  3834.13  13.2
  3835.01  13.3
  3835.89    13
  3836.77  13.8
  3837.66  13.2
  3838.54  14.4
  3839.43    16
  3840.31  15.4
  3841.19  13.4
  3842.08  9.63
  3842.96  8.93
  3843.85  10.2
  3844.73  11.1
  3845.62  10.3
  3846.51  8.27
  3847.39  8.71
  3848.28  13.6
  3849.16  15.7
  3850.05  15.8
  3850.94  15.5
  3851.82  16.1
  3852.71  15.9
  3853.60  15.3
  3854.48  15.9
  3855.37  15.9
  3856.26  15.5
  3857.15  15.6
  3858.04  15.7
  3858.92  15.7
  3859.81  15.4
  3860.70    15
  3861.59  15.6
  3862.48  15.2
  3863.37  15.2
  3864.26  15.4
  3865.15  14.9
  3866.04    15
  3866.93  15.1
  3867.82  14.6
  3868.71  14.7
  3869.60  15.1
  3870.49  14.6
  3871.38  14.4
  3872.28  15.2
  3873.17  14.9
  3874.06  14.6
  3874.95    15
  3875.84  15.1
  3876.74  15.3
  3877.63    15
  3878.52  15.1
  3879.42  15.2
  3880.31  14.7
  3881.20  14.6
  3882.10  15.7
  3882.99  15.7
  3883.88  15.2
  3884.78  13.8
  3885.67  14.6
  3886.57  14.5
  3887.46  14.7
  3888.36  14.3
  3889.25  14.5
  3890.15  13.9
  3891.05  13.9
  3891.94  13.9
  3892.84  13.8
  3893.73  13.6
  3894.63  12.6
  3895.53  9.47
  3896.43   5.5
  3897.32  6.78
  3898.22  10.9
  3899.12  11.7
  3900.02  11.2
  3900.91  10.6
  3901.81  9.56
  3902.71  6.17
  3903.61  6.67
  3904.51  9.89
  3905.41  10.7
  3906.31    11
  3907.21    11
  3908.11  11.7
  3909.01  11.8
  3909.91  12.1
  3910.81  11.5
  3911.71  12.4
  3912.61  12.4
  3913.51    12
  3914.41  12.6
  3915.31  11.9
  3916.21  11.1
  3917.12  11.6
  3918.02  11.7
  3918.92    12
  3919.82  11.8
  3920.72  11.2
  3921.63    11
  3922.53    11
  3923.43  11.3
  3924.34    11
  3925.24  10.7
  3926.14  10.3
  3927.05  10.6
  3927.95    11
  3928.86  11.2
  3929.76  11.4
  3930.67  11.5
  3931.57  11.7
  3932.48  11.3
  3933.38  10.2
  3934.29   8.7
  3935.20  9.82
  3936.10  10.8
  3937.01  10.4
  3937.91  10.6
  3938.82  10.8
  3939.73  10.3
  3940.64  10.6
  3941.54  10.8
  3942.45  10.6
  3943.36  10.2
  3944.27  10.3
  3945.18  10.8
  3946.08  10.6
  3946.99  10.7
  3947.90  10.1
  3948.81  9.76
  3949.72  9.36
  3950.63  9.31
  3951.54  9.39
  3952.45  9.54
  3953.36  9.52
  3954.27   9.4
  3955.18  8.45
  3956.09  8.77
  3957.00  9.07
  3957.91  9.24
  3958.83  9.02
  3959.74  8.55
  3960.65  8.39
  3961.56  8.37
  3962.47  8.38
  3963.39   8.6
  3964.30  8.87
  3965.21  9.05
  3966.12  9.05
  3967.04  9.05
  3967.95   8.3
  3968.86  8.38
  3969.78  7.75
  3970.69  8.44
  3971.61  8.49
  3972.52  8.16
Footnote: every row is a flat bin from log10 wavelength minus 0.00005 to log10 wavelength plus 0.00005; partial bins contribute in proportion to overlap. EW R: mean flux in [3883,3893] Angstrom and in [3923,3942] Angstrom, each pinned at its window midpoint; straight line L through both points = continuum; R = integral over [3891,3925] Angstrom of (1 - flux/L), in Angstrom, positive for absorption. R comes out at 4.3 Angstrom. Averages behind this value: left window 14.4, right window 10.7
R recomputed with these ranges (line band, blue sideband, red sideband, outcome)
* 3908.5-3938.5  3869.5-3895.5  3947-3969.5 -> 0.80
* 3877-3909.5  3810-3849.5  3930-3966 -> -3.75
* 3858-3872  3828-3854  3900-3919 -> -3.07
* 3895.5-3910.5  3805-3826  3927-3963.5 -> 1.10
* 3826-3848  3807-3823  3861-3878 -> 1.03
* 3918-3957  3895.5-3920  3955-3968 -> -3.38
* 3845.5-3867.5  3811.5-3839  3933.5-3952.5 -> -4.81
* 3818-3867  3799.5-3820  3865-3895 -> -3.31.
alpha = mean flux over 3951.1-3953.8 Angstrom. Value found 9.48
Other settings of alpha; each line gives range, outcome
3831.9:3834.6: 13.1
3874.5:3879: 15.1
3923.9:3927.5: 10.7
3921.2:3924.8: 11.1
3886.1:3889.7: 14.5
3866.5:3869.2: 14.8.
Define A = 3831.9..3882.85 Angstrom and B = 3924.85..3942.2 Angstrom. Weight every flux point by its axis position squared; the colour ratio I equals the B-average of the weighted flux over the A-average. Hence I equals 0.8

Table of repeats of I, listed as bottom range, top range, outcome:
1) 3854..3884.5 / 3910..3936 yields 0.76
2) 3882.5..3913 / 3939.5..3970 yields 0.82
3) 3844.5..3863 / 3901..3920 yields 0.79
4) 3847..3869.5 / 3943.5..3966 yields 0.65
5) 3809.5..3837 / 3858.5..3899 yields 1.15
